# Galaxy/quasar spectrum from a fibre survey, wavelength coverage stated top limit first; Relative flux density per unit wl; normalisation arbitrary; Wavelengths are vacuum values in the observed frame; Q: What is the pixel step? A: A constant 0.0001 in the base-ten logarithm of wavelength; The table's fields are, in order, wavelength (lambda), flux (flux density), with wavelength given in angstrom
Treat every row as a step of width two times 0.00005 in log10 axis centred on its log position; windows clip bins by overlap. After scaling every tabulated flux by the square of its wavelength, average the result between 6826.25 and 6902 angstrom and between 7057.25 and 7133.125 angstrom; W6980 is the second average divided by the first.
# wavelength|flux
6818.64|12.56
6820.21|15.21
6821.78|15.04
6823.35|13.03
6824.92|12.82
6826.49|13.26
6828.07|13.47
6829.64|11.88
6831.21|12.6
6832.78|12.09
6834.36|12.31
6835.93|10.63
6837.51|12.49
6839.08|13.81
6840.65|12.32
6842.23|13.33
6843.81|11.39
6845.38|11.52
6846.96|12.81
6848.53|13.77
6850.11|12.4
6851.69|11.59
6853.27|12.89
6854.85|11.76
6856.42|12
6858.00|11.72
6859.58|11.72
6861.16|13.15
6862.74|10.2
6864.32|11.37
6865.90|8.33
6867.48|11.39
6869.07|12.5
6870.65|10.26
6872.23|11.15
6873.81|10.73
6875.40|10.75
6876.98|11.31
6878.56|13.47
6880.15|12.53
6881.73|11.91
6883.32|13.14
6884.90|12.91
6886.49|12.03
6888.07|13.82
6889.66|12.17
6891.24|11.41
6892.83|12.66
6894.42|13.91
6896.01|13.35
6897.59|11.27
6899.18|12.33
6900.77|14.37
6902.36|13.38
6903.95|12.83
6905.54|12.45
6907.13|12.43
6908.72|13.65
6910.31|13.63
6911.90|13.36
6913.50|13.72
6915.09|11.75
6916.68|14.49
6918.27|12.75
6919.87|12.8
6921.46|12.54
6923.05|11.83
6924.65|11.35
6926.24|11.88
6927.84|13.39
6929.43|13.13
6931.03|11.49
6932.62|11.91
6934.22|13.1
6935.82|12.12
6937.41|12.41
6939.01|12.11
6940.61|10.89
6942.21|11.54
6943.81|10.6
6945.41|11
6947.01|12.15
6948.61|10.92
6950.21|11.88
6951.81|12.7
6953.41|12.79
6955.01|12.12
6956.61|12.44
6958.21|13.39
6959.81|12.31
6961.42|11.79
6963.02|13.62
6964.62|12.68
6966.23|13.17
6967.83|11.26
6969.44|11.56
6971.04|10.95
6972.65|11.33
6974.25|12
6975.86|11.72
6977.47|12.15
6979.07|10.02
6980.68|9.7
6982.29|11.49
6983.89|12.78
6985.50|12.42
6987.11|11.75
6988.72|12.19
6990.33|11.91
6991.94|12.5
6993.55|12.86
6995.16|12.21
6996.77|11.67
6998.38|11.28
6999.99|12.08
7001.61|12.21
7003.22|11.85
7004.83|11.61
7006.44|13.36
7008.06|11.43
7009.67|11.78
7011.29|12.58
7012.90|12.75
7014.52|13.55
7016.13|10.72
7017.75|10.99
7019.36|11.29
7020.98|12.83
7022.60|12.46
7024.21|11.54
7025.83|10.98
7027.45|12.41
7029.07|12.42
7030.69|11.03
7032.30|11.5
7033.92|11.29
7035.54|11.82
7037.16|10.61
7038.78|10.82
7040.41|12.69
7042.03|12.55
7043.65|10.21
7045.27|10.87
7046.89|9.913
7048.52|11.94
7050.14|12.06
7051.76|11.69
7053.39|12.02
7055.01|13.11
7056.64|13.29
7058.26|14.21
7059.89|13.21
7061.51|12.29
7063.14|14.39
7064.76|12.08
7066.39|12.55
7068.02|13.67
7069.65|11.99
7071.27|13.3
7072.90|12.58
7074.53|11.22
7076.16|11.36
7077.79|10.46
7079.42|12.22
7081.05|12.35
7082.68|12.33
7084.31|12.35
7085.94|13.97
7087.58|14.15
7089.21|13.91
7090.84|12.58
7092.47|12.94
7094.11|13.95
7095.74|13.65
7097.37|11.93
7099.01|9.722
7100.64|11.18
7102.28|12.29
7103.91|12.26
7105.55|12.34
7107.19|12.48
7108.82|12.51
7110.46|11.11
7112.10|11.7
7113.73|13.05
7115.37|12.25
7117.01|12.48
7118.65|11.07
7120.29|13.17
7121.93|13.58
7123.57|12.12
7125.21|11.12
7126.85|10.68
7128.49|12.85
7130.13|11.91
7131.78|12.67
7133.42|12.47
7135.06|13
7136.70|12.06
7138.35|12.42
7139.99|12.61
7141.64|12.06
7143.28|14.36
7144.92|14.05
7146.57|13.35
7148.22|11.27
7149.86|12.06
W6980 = 1.1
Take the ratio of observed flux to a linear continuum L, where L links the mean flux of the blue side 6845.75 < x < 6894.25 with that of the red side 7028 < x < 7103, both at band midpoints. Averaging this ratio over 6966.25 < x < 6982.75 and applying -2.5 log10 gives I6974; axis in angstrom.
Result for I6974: 0.074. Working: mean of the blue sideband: 11.9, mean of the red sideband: 12.2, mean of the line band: 11.3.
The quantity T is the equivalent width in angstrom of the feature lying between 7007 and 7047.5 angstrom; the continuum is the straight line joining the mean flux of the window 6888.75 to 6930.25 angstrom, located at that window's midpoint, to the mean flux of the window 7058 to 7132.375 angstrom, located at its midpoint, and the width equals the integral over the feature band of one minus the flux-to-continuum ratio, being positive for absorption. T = 2.9 angstrom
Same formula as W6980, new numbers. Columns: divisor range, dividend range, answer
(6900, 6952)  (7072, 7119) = 1.04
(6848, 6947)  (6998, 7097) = 1.04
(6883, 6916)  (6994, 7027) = 0.96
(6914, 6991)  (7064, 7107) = 1.07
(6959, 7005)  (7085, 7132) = 1.08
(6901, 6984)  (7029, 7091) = 1.03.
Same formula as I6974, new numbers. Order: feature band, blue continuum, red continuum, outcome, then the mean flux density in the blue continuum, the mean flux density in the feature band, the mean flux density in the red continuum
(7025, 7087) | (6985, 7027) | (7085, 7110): 0.023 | 12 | 12.1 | 12.6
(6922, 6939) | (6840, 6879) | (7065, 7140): -0.031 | 11.7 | 12.3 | 12.4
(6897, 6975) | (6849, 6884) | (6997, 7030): -0.049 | 11.7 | 12.4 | 12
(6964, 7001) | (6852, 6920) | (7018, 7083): 0.031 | 12.3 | 11.8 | 12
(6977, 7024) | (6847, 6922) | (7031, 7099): 0.034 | 12.3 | 11.9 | 12.3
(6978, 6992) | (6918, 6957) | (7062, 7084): 0.050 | 12.1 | 11.6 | 12.3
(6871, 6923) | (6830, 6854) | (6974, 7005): -0.040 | 12.4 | 12.6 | 11.8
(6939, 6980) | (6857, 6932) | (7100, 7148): 0.041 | 12.3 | 11.9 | 12.4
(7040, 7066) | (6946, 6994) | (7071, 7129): -0.008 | 12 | 12.3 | 12.3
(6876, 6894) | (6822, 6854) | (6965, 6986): -0.024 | 12.6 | 12.5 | 11.6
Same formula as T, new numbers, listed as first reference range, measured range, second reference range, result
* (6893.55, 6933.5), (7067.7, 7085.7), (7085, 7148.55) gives 0.5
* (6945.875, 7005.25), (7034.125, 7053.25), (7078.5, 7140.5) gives 1.2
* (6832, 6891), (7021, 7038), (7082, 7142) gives 0.8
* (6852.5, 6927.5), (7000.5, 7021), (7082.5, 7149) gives 0.6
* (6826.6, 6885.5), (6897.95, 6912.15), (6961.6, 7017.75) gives -1.3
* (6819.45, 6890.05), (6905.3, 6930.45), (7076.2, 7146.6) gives -1.1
